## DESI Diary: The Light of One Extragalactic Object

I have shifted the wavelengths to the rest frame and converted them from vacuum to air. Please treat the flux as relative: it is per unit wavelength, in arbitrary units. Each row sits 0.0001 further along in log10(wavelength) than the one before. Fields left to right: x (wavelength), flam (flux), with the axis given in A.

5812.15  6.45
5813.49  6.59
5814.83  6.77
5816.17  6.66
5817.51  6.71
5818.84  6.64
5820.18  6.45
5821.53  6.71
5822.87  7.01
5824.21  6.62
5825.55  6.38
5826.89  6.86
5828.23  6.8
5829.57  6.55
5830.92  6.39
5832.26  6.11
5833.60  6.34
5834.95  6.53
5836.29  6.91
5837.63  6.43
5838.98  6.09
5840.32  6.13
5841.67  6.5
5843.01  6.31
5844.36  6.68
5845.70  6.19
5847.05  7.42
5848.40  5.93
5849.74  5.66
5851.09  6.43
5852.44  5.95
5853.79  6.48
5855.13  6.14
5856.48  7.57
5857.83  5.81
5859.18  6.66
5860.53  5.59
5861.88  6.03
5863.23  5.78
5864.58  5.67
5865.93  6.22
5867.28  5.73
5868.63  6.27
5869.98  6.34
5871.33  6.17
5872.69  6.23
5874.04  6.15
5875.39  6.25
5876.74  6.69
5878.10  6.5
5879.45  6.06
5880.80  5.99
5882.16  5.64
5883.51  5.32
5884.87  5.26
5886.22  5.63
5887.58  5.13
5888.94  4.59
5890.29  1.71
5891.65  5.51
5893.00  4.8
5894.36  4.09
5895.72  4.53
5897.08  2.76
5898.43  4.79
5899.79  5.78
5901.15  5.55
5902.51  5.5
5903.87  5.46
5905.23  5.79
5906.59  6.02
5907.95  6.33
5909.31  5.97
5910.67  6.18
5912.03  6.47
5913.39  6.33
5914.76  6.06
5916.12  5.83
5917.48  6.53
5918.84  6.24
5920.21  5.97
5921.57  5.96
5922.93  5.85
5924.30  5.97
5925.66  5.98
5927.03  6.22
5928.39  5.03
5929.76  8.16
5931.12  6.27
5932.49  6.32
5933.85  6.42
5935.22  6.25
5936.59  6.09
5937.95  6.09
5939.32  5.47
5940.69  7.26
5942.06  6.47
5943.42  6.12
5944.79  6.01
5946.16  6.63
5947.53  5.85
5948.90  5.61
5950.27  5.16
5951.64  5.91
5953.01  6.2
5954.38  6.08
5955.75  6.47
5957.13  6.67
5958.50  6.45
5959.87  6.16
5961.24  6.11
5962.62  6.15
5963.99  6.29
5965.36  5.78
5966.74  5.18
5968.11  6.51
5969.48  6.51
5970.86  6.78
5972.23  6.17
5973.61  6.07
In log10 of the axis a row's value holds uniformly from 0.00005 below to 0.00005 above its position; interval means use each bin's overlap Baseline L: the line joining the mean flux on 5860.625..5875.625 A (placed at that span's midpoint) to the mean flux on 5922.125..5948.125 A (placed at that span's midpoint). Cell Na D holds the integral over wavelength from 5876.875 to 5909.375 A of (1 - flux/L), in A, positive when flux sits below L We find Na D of 4.9 A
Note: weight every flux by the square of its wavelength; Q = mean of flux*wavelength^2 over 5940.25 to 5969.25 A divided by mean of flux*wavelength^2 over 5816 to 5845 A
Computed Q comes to 0.98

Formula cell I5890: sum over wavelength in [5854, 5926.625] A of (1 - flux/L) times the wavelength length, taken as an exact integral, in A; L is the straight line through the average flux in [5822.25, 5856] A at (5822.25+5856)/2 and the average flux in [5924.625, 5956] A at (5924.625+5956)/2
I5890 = 6.6 A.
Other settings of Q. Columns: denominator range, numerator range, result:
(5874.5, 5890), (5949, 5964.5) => 1.11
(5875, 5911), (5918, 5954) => 1.17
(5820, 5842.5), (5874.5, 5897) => 0.81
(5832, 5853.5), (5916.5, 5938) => 1.01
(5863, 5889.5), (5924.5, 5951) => 1.07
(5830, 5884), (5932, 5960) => 1.02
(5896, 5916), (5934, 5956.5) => 1.10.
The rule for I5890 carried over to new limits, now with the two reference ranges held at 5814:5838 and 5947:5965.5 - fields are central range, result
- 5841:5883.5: 1.6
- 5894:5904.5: 2.5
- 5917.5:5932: 0.0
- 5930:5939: -0.2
